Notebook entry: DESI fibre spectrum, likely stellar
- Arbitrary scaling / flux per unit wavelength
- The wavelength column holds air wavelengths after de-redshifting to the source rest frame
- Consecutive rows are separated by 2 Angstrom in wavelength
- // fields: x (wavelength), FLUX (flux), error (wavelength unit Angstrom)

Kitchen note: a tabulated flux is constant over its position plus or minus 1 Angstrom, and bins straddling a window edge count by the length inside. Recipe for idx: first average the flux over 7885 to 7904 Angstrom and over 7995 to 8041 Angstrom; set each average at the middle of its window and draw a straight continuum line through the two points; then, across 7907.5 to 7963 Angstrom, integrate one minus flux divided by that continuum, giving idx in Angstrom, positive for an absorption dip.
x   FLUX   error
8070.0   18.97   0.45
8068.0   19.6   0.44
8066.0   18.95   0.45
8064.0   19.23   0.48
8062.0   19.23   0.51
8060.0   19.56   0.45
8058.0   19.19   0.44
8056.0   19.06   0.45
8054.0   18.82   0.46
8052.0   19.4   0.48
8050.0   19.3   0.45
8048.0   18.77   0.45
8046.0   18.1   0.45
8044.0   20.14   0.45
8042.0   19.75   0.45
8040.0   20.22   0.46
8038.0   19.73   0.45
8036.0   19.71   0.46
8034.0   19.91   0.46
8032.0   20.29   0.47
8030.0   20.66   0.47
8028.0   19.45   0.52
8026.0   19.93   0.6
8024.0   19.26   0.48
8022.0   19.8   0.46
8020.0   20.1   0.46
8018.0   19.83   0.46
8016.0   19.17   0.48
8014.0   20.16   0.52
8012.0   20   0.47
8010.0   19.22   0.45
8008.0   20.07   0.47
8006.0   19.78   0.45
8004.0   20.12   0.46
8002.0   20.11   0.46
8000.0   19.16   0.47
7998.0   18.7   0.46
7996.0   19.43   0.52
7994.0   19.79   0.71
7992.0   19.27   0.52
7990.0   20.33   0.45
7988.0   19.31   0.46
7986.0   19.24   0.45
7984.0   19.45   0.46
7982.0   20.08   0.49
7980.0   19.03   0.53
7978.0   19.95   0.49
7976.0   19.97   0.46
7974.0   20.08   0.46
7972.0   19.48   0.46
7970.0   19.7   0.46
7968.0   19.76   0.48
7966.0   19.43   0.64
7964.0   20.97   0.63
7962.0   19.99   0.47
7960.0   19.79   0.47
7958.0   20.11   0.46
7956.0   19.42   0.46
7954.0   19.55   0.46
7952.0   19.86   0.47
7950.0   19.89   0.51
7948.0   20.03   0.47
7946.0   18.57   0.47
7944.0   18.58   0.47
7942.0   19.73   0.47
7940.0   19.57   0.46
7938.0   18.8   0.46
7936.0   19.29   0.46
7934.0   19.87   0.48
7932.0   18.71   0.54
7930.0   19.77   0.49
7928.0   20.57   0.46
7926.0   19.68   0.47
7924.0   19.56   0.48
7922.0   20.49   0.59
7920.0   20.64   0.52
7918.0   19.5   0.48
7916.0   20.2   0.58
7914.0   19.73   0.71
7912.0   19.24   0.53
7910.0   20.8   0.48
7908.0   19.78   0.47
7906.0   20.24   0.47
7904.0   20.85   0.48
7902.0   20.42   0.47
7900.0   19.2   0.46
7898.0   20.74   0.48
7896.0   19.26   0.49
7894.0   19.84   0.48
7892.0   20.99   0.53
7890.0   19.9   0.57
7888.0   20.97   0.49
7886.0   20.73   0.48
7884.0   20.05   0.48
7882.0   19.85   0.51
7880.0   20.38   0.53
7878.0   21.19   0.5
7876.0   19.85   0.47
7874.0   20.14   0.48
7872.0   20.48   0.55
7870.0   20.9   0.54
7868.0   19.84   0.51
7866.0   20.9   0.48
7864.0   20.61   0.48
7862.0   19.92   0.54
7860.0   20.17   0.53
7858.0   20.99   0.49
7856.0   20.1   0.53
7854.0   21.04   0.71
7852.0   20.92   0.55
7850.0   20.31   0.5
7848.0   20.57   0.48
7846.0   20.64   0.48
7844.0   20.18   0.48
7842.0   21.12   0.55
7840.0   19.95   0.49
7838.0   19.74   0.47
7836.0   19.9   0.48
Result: 1.10 Angstrom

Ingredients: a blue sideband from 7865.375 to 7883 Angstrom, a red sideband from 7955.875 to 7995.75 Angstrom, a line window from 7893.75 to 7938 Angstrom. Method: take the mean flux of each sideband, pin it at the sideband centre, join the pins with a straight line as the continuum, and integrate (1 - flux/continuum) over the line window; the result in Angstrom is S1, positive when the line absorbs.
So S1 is 0.5 Angstrom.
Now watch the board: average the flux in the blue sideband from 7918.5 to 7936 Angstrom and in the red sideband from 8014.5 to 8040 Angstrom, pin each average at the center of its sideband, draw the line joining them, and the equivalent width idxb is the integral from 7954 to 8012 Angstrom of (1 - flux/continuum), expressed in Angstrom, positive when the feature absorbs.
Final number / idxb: 0.42 Angstrom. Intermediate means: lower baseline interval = 19.9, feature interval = 19.7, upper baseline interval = 19.8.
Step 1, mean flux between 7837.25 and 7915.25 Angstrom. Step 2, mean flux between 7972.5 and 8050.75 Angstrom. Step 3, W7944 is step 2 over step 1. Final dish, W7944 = 0.97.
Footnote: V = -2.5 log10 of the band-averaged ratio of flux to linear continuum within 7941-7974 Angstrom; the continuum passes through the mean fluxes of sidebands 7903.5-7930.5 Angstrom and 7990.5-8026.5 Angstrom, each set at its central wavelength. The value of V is 0.01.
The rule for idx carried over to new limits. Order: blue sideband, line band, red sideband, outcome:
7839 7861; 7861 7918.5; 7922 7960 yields -0.3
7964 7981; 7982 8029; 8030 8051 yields 0.1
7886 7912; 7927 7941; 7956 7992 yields 0.4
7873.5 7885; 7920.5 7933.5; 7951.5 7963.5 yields 0.1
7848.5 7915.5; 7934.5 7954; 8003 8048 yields 0.7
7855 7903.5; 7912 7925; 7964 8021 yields 0.1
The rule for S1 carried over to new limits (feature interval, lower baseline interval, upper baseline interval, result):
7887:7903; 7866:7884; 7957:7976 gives 0.1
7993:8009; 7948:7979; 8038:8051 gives 0.0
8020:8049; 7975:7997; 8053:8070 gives -0.5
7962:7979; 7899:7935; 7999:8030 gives -0.1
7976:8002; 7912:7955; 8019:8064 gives 0.1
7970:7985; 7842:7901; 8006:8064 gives 0.1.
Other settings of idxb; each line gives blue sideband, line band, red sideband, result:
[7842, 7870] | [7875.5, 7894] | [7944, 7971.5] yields -0.1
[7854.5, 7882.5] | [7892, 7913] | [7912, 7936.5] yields 0.0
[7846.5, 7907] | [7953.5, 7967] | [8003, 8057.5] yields 0.1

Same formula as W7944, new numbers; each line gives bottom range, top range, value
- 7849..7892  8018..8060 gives 0.96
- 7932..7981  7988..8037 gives 1.01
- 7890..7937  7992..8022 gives 0.99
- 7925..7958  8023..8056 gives 1.00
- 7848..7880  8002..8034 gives 0.97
